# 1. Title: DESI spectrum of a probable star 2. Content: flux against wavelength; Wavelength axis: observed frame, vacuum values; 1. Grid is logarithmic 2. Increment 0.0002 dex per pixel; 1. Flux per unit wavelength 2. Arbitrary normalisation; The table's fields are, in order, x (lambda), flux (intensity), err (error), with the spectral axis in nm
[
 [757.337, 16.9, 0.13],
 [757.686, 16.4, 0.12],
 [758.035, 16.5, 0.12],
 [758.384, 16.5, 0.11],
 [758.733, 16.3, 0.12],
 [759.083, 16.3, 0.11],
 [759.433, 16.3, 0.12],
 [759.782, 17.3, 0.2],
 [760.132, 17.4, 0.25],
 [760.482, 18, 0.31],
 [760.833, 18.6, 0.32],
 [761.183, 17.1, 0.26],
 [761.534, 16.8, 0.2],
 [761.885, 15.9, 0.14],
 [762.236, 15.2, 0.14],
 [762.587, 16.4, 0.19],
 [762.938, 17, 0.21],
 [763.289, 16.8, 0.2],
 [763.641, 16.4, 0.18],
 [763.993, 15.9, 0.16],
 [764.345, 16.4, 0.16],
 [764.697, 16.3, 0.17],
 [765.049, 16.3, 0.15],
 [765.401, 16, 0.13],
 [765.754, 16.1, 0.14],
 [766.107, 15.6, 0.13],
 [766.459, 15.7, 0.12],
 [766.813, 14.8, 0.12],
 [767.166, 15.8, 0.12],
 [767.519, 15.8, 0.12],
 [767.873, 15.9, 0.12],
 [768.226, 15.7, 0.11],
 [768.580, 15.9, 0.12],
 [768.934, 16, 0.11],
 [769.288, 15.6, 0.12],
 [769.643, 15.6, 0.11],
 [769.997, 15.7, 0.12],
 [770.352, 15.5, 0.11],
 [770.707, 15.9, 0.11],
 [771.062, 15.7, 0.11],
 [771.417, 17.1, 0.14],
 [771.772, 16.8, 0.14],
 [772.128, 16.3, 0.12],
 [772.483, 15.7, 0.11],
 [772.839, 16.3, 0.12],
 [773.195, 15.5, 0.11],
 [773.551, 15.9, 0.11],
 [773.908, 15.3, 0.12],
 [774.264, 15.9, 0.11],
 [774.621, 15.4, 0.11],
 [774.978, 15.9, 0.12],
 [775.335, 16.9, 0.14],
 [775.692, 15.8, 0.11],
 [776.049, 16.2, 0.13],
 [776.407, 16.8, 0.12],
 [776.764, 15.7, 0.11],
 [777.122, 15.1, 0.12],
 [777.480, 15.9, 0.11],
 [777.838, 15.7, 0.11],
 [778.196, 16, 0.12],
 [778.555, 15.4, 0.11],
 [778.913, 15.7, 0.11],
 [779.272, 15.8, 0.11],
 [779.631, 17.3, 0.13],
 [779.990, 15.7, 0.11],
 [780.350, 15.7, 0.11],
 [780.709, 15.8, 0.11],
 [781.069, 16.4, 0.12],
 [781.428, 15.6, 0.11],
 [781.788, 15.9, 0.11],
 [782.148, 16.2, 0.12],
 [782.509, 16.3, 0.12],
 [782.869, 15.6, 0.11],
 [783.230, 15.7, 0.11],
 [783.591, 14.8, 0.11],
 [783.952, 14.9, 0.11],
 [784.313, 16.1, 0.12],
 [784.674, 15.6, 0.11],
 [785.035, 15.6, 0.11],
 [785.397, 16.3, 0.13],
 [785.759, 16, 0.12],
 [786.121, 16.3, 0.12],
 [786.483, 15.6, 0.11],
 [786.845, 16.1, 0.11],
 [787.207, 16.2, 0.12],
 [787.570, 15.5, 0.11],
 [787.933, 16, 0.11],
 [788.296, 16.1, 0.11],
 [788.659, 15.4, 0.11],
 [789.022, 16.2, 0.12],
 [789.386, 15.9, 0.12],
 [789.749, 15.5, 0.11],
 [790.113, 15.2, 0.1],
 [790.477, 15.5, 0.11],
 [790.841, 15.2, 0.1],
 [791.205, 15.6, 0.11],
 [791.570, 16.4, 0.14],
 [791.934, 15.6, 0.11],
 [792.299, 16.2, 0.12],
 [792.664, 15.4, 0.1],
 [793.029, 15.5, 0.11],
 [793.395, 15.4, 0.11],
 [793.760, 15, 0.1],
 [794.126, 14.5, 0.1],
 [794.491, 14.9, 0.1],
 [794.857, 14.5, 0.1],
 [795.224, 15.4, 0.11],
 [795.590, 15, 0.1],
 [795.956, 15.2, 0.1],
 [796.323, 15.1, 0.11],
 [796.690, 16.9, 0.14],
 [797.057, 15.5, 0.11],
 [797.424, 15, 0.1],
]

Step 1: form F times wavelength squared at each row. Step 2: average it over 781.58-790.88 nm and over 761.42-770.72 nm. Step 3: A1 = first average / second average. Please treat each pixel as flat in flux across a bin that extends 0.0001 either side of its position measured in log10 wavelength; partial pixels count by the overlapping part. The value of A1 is 1.04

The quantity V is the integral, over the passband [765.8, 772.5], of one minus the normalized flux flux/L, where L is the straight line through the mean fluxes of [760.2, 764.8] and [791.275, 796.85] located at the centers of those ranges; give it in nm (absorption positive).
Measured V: 0.23 nm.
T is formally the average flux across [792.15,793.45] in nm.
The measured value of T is 15.6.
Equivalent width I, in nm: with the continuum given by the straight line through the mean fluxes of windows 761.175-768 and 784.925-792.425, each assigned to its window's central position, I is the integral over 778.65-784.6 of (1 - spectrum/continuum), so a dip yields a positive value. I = 0.03 nm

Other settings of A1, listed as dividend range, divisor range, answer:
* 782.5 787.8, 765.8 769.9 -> 1.05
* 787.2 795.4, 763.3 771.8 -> 1.03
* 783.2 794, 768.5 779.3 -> 1.02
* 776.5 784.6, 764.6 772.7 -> 1.02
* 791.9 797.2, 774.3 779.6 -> 1.01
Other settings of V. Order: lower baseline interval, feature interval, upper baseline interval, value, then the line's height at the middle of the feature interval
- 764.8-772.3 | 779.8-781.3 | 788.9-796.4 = -0.025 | 15.6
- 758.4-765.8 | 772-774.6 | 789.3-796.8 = 0.059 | 16.2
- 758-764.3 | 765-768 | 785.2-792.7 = 0.142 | 16.5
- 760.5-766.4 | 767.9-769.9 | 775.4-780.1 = 0.061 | 16.3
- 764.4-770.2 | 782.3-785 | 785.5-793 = 0.038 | 15.8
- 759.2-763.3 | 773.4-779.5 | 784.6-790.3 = 0.161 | 16.3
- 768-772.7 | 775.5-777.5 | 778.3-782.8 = 0.006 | 16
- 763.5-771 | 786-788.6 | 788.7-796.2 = -0.075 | 15.5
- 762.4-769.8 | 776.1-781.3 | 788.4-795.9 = -0.071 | 15.7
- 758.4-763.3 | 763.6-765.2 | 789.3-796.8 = 0.039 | 16.7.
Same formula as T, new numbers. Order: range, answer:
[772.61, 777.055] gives 15.9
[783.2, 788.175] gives 15.8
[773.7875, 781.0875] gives 15.9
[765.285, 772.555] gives 15.9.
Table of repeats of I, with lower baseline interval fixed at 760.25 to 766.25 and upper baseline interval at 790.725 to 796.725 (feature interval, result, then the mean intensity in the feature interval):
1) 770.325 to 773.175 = 0.01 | 16.2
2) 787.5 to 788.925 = -0.02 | 15.8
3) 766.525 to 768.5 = 0.09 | 15.6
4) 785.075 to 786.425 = -0.04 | 16.1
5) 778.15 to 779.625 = 0.00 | 15.9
